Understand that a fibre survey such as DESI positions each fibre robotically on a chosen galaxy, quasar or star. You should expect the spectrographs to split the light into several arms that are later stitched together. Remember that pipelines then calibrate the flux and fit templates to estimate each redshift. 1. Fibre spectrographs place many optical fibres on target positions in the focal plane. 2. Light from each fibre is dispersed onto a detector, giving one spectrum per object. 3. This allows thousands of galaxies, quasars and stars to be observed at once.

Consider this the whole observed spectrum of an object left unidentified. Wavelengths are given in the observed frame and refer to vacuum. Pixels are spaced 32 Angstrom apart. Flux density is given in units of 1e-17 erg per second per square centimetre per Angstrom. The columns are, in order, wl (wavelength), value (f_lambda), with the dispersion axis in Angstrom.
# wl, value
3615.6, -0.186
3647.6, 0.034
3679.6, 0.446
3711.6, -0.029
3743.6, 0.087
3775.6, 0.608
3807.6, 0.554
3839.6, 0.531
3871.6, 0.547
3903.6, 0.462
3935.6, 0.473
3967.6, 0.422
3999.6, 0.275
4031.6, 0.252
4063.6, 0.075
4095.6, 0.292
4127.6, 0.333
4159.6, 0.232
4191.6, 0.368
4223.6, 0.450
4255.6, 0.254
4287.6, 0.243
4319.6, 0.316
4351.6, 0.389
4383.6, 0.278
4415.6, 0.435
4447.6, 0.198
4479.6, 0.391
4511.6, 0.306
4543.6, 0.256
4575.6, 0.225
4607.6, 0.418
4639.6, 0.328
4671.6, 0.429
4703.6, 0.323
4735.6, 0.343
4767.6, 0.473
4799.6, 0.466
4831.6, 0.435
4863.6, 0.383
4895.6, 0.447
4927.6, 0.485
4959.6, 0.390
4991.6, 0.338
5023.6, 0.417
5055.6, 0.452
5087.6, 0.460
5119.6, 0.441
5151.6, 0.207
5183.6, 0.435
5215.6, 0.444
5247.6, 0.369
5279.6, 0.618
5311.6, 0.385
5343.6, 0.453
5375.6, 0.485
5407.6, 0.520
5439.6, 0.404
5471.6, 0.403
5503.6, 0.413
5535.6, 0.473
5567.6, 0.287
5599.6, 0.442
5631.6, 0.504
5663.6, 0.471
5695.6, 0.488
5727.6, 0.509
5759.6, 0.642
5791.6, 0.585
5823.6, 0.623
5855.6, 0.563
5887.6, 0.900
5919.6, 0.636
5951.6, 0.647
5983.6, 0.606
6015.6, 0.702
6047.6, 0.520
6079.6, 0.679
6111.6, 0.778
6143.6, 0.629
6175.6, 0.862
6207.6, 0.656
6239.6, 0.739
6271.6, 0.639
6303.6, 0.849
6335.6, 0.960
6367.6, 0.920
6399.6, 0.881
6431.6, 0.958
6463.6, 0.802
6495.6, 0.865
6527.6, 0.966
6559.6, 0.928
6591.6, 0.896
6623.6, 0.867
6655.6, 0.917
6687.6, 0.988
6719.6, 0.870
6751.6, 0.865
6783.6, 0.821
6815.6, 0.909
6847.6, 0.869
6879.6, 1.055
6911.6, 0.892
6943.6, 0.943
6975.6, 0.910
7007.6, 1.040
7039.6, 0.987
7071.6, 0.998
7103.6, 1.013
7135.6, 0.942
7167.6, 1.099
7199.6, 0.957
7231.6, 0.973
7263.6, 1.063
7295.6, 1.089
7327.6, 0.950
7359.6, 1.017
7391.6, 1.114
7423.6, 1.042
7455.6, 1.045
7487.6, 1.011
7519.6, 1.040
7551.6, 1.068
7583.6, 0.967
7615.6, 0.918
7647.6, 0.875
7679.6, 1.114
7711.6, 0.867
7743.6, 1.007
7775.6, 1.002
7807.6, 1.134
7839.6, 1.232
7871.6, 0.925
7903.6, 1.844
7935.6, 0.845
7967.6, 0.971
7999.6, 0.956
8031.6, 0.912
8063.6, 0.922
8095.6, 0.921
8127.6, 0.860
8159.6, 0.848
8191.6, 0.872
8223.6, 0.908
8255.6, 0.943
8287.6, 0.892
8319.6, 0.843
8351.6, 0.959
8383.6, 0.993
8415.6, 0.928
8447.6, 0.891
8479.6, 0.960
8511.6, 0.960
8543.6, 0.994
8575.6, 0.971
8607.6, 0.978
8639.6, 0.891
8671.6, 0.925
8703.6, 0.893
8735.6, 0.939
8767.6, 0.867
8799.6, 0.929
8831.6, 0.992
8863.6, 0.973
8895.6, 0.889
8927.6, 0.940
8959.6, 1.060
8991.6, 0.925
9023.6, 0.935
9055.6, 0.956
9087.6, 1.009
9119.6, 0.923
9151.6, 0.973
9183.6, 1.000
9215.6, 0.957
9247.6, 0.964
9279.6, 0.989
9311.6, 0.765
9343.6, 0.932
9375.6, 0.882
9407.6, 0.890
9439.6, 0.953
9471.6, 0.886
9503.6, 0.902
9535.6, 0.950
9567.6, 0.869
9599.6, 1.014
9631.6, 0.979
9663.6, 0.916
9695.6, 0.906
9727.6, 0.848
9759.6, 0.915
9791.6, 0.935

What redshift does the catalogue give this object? 0.58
